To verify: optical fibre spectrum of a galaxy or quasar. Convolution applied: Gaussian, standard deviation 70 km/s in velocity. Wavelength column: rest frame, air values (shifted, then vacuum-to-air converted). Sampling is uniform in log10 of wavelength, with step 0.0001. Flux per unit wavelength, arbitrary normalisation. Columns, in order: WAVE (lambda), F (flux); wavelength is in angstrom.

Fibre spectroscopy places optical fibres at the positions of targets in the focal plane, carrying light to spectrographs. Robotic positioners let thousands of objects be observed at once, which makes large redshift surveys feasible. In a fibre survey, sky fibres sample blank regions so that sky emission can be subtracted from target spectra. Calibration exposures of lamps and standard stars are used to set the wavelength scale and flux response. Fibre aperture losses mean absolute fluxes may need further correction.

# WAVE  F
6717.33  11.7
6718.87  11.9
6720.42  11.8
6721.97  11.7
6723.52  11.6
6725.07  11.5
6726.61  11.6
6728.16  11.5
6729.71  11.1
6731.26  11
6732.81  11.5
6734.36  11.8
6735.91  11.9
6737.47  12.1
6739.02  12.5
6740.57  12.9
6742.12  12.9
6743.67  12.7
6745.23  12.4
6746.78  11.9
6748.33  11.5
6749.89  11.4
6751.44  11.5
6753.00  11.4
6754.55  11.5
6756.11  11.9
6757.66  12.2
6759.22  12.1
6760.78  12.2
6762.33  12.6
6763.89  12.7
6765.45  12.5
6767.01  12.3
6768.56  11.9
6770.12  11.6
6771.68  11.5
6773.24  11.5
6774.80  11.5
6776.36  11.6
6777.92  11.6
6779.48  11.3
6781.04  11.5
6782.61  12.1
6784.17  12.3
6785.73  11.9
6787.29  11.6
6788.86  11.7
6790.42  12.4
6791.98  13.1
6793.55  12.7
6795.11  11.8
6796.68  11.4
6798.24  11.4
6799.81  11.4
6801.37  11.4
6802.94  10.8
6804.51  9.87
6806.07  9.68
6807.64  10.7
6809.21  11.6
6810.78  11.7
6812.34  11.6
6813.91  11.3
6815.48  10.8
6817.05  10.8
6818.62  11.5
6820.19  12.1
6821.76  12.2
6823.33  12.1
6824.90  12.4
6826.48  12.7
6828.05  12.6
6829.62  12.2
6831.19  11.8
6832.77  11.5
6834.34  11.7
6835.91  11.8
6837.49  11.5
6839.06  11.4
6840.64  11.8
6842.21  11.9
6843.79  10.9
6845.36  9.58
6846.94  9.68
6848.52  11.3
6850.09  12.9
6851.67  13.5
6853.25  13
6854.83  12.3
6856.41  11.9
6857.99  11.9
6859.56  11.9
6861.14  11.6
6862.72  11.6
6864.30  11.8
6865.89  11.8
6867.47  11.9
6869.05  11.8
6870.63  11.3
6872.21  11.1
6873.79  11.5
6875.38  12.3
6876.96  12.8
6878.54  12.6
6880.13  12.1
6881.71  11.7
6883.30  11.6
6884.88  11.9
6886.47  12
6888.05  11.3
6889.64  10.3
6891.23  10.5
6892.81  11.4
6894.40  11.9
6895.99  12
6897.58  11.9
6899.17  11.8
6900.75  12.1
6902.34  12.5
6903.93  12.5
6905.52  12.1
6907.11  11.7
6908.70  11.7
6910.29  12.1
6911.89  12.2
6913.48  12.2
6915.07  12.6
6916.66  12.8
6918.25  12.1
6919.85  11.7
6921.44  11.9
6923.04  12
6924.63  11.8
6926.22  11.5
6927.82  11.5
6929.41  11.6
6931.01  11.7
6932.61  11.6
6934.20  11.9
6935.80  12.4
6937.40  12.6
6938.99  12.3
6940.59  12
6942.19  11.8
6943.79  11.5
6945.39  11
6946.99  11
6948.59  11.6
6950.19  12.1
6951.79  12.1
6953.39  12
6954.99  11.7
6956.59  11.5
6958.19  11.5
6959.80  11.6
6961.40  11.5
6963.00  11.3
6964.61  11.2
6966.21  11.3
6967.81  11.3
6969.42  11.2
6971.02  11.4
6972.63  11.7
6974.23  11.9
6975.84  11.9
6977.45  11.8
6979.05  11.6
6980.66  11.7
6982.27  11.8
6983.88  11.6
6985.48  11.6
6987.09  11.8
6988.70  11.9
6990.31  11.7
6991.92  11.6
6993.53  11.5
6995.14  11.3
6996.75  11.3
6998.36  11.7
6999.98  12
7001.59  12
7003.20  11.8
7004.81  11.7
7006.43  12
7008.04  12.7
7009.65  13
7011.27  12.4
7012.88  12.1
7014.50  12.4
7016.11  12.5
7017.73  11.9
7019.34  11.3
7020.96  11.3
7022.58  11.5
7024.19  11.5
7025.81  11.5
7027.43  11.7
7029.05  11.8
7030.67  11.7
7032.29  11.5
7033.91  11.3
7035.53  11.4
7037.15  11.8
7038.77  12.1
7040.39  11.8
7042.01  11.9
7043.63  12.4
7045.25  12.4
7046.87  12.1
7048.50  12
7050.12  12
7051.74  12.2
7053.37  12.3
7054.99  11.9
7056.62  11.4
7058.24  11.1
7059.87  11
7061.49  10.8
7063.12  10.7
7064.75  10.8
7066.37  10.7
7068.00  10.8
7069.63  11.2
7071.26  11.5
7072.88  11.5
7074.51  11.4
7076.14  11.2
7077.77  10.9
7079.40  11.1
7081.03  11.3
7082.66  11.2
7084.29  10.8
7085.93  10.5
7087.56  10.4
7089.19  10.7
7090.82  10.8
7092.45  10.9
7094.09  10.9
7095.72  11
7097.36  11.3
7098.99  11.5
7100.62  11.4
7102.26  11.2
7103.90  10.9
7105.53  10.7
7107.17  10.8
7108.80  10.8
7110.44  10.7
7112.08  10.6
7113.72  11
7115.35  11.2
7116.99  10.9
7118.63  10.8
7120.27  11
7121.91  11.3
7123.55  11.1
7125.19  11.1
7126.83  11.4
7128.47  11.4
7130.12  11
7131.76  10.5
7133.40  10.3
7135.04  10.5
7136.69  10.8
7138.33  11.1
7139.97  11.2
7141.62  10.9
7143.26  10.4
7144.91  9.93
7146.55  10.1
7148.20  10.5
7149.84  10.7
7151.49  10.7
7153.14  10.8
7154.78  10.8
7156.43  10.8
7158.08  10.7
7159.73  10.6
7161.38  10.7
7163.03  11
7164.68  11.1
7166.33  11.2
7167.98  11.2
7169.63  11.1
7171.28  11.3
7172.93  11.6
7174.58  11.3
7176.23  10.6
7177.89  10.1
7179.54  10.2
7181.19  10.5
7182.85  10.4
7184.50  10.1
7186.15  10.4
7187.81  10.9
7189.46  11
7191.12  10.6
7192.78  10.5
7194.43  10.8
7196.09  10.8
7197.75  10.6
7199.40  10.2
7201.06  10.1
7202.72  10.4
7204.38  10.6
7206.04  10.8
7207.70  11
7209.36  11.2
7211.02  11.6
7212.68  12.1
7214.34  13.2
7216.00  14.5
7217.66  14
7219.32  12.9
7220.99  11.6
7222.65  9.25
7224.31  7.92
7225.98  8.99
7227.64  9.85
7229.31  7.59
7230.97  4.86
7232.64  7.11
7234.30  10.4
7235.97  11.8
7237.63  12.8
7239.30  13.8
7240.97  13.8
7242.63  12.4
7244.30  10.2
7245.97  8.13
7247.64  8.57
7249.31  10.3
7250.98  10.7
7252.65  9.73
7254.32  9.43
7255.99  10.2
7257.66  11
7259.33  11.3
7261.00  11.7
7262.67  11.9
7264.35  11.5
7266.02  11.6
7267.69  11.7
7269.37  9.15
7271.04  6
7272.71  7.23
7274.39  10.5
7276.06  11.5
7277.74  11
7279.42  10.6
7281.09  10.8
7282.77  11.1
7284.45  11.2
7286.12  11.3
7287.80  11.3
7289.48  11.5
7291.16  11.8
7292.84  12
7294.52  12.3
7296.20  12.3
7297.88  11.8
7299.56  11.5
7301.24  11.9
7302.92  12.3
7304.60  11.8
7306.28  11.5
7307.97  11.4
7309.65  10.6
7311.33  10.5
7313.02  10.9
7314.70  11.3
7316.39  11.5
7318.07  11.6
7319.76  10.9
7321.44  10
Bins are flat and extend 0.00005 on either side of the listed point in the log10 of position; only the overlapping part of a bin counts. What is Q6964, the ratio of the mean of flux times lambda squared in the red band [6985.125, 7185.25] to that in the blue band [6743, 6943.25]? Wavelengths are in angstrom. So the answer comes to 1.02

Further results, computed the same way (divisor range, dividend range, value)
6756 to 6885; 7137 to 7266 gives 1.02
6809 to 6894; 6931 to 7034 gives 1.04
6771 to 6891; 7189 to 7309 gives 1.05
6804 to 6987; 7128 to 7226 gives 1.01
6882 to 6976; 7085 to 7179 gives 0.98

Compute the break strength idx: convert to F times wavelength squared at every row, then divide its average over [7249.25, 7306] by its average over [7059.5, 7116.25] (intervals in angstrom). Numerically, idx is 1.05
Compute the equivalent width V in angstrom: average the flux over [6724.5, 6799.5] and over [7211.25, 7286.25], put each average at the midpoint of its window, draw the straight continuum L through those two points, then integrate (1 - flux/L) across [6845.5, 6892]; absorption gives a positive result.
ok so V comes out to -0.55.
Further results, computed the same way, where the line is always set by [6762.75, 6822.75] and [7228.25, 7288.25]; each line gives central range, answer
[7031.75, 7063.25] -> -2.3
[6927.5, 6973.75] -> -1.9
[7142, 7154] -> 0.2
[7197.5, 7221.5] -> -2.7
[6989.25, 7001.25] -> -0.6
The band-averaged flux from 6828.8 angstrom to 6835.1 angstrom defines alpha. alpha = 11.8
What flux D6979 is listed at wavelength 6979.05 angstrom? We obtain 11.6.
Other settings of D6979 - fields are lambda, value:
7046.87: 12.1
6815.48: 10.8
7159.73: 10.6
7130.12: 11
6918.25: 12.1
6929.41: 11.6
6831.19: 11.8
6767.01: 12.3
